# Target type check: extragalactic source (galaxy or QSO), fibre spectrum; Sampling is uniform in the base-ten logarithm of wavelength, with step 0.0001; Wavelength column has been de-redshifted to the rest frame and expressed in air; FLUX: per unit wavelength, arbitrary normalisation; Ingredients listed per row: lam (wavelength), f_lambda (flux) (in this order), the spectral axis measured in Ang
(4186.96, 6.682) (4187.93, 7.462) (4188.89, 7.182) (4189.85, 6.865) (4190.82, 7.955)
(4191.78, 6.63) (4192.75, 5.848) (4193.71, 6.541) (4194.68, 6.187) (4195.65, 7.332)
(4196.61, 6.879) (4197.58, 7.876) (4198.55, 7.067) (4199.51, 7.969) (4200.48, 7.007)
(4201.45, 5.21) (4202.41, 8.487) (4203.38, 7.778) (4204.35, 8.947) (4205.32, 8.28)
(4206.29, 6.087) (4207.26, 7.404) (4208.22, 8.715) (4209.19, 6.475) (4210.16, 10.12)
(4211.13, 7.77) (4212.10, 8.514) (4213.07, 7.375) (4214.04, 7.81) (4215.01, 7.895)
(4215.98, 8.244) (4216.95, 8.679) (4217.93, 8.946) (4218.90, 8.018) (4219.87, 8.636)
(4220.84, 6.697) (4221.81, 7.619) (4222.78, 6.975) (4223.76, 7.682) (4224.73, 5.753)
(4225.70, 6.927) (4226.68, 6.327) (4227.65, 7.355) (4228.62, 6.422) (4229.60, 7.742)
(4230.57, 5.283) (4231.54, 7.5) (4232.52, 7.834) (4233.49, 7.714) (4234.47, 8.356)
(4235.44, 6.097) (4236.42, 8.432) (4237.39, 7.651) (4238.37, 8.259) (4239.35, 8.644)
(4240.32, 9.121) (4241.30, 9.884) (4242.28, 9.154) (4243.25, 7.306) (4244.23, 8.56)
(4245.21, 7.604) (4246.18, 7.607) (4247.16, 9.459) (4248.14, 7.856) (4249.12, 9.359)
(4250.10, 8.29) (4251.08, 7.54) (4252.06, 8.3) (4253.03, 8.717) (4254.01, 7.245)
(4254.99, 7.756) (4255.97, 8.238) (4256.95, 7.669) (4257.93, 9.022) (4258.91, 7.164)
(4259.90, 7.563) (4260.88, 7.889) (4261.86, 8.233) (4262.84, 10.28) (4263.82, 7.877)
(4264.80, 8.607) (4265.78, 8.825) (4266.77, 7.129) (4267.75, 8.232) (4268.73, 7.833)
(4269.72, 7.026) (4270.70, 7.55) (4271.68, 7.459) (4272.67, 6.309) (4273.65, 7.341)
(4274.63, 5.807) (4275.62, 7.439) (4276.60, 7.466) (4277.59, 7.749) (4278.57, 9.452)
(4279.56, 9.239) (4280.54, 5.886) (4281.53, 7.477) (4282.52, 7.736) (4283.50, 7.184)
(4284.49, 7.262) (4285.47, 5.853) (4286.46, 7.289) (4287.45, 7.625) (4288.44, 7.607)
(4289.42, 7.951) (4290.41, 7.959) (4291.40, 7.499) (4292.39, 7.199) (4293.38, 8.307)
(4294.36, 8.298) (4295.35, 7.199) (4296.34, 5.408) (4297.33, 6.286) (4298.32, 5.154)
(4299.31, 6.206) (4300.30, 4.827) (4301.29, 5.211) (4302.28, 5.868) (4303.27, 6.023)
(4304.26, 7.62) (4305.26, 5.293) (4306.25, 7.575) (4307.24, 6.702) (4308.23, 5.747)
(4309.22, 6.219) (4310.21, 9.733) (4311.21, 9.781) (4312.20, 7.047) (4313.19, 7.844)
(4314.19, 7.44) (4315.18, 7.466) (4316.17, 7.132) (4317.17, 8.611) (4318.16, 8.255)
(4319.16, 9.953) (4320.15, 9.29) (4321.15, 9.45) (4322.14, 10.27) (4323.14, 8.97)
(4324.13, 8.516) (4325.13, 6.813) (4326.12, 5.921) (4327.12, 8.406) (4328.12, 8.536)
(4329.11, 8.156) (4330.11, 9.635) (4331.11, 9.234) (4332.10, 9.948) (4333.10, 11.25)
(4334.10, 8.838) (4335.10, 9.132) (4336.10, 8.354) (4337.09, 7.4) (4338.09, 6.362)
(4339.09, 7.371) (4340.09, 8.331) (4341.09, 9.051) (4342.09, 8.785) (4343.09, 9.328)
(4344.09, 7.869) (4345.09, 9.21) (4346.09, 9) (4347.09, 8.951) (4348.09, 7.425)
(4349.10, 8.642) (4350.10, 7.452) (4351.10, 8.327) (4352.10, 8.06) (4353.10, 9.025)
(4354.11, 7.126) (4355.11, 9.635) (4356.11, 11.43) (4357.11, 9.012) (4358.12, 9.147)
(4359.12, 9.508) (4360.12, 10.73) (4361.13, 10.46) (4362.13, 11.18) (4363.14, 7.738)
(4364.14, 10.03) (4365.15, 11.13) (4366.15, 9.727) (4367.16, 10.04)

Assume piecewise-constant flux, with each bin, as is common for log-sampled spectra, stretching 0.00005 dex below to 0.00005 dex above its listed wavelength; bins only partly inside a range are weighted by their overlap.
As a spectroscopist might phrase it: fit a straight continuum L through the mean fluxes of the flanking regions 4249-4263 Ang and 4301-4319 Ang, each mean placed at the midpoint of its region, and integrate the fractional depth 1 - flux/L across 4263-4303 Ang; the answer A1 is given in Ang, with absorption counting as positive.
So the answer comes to 2.5 Ang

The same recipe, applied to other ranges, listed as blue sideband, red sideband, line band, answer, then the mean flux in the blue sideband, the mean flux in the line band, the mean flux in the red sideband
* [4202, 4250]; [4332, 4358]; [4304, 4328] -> 1.50 Ang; 7.87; 7.93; 8.65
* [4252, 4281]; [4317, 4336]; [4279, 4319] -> 5.98 Ang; 7.84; 7.15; 8.9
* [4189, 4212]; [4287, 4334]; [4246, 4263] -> -1.50 Ang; 7.38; 8.2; 7.7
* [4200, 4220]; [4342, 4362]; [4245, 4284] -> 2.06 Ang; 7.91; 7.89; 9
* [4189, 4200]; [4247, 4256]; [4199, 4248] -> -0.87 Ang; 7.02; 7.77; 8.24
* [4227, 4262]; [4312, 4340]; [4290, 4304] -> 2.91 Ang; 7.96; 6.54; 8.43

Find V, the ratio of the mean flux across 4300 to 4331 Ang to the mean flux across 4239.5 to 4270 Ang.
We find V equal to 0.9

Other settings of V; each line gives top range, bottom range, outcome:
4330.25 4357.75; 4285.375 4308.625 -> 1.30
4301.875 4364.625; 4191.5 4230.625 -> 1.14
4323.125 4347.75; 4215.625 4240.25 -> 1.13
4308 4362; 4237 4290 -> 1.09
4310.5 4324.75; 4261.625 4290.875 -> 1.12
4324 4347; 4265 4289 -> 1.14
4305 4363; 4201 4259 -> 1.09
